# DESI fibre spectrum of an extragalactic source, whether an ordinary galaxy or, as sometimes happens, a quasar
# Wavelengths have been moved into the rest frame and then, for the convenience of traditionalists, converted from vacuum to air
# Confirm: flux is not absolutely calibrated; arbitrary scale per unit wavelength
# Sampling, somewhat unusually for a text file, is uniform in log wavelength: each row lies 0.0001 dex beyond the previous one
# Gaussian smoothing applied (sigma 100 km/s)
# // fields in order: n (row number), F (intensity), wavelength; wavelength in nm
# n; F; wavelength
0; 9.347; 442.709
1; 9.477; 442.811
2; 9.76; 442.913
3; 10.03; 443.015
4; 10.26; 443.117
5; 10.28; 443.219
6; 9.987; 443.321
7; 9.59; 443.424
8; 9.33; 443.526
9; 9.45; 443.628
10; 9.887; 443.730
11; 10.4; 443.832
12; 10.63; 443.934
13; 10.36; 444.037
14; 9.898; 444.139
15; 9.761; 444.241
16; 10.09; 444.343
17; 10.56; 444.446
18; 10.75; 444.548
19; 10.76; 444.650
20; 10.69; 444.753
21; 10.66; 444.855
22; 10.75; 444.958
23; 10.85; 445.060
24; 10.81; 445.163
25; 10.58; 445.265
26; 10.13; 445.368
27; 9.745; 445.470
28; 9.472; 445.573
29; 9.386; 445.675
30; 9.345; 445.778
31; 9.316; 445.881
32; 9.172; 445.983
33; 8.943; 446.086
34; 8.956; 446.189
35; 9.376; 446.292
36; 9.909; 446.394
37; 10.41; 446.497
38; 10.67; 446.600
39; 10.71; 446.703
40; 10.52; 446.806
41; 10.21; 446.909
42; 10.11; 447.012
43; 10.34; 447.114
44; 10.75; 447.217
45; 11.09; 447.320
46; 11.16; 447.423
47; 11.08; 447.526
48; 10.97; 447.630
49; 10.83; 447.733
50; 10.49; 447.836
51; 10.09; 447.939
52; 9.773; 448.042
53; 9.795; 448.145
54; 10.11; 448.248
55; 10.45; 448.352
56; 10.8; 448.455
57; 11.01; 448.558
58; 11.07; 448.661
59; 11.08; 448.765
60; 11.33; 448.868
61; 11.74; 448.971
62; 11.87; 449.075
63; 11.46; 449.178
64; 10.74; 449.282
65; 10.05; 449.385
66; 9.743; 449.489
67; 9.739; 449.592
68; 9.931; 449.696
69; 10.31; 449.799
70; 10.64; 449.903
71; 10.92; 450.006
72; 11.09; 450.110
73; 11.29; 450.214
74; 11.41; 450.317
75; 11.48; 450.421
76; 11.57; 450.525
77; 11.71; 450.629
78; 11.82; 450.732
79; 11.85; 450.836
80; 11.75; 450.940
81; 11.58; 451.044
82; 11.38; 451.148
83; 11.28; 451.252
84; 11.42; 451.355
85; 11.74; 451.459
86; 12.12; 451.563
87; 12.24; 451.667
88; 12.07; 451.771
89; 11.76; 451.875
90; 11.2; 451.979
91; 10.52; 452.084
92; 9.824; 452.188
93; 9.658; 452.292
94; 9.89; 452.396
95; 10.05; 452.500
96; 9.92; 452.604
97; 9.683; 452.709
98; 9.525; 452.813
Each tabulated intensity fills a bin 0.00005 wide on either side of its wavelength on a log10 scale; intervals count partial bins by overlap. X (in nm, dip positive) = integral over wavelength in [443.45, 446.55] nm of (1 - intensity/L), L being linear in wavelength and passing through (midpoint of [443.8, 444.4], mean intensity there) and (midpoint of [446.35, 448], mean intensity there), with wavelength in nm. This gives 0.086 nm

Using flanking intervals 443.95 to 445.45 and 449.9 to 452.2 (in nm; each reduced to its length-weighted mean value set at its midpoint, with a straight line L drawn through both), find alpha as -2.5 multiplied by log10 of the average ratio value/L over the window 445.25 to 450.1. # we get 0.059 mag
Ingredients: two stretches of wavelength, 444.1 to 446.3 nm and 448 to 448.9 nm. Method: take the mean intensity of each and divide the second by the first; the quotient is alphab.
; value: 1.06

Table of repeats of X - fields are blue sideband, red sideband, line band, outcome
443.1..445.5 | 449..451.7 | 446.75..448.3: 0.04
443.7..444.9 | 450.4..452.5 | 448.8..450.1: 0.04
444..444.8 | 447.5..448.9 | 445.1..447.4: 0.10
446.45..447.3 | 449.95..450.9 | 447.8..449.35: 0.03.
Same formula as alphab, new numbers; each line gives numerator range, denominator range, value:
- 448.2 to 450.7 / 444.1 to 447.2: 1.08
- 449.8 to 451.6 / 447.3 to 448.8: 1.08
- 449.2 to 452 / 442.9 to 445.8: 1.10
